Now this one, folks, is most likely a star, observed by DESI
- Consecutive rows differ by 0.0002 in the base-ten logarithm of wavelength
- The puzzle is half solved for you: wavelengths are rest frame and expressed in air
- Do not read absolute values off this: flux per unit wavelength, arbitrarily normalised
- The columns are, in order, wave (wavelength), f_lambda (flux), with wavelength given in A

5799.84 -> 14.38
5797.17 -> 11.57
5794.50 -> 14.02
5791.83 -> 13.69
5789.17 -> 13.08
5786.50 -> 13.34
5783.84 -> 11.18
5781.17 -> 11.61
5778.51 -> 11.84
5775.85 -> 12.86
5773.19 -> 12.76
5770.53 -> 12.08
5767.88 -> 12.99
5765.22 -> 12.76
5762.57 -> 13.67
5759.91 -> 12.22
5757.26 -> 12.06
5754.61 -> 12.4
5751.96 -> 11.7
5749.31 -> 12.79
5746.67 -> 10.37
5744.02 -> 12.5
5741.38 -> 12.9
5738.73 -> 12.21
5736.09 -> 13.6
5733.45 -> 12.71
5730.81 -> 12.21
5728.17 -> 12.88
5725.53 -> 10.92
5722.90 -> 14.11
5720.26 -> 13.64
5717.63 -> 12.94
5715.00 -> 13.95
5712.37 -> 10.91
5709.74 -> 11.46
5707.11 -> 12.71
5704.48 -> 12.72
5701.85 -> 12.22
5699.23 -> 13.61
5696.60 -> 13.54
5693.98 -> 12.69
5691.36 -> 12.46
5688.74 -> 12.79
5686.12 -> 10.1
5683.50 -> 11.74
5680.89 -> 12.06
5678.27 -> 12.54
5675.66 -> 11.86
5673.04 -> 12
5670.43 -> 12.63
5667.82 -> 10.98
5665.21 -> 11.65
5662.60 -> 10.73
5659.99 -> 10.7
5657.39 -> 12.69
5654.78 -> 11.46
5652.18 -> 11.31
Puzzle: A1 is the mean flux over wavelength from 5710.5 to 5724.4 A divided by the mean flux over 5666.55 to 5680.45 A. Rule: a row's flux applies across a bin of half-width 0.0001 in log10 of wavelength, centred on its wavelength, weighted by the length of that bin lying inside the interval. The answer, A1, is 1.1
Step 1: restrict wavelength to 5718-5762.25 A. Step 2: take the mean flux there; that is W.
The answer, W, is 12.5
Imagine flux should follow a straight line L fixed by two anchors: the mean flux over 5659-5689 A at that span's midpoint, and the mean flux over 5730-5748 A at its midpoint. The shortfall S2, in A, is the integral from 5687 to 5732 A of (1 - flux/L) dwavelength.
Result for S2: -2.4 A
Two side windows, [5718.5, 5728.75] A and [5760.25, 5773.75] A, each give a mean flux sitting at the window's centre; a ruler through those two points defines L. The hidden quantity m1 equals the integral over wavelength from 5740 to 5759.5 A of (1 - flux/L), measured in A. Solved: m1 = 1.1 A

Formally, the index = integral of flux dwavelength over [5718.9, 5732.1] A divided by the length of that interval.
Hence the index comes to 12.8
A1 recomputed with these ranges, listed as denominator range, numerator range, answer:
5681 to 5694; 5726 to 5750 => 1.04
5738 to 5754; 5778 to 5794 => 1.04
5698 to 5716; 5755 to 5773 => 1.01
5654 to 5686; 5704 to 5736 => 1.08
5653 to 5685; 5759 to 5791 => 1.07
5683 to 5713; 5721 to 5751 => 1.02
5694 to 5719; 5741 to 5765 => 0.97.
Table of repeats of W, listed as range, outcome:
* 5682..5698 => 12.2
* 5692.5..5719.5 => 12.7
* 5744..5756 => 11.9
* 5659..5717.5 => 12.1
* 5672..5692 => 11.9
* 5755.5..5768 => 12.7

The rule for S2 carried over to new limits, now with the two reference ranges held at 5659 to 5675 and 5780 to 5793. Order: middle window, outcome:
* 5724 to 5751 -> -0.43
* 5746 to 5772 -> -0.06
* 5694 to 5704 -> -1.07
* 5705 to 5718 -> -0.53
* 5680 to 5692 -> -0.14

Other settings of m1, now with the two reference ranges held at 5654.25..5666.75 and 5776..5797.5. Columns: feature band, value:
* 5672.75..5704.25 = -1.7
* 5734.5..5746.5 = -0.4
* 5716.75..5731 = -1.0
